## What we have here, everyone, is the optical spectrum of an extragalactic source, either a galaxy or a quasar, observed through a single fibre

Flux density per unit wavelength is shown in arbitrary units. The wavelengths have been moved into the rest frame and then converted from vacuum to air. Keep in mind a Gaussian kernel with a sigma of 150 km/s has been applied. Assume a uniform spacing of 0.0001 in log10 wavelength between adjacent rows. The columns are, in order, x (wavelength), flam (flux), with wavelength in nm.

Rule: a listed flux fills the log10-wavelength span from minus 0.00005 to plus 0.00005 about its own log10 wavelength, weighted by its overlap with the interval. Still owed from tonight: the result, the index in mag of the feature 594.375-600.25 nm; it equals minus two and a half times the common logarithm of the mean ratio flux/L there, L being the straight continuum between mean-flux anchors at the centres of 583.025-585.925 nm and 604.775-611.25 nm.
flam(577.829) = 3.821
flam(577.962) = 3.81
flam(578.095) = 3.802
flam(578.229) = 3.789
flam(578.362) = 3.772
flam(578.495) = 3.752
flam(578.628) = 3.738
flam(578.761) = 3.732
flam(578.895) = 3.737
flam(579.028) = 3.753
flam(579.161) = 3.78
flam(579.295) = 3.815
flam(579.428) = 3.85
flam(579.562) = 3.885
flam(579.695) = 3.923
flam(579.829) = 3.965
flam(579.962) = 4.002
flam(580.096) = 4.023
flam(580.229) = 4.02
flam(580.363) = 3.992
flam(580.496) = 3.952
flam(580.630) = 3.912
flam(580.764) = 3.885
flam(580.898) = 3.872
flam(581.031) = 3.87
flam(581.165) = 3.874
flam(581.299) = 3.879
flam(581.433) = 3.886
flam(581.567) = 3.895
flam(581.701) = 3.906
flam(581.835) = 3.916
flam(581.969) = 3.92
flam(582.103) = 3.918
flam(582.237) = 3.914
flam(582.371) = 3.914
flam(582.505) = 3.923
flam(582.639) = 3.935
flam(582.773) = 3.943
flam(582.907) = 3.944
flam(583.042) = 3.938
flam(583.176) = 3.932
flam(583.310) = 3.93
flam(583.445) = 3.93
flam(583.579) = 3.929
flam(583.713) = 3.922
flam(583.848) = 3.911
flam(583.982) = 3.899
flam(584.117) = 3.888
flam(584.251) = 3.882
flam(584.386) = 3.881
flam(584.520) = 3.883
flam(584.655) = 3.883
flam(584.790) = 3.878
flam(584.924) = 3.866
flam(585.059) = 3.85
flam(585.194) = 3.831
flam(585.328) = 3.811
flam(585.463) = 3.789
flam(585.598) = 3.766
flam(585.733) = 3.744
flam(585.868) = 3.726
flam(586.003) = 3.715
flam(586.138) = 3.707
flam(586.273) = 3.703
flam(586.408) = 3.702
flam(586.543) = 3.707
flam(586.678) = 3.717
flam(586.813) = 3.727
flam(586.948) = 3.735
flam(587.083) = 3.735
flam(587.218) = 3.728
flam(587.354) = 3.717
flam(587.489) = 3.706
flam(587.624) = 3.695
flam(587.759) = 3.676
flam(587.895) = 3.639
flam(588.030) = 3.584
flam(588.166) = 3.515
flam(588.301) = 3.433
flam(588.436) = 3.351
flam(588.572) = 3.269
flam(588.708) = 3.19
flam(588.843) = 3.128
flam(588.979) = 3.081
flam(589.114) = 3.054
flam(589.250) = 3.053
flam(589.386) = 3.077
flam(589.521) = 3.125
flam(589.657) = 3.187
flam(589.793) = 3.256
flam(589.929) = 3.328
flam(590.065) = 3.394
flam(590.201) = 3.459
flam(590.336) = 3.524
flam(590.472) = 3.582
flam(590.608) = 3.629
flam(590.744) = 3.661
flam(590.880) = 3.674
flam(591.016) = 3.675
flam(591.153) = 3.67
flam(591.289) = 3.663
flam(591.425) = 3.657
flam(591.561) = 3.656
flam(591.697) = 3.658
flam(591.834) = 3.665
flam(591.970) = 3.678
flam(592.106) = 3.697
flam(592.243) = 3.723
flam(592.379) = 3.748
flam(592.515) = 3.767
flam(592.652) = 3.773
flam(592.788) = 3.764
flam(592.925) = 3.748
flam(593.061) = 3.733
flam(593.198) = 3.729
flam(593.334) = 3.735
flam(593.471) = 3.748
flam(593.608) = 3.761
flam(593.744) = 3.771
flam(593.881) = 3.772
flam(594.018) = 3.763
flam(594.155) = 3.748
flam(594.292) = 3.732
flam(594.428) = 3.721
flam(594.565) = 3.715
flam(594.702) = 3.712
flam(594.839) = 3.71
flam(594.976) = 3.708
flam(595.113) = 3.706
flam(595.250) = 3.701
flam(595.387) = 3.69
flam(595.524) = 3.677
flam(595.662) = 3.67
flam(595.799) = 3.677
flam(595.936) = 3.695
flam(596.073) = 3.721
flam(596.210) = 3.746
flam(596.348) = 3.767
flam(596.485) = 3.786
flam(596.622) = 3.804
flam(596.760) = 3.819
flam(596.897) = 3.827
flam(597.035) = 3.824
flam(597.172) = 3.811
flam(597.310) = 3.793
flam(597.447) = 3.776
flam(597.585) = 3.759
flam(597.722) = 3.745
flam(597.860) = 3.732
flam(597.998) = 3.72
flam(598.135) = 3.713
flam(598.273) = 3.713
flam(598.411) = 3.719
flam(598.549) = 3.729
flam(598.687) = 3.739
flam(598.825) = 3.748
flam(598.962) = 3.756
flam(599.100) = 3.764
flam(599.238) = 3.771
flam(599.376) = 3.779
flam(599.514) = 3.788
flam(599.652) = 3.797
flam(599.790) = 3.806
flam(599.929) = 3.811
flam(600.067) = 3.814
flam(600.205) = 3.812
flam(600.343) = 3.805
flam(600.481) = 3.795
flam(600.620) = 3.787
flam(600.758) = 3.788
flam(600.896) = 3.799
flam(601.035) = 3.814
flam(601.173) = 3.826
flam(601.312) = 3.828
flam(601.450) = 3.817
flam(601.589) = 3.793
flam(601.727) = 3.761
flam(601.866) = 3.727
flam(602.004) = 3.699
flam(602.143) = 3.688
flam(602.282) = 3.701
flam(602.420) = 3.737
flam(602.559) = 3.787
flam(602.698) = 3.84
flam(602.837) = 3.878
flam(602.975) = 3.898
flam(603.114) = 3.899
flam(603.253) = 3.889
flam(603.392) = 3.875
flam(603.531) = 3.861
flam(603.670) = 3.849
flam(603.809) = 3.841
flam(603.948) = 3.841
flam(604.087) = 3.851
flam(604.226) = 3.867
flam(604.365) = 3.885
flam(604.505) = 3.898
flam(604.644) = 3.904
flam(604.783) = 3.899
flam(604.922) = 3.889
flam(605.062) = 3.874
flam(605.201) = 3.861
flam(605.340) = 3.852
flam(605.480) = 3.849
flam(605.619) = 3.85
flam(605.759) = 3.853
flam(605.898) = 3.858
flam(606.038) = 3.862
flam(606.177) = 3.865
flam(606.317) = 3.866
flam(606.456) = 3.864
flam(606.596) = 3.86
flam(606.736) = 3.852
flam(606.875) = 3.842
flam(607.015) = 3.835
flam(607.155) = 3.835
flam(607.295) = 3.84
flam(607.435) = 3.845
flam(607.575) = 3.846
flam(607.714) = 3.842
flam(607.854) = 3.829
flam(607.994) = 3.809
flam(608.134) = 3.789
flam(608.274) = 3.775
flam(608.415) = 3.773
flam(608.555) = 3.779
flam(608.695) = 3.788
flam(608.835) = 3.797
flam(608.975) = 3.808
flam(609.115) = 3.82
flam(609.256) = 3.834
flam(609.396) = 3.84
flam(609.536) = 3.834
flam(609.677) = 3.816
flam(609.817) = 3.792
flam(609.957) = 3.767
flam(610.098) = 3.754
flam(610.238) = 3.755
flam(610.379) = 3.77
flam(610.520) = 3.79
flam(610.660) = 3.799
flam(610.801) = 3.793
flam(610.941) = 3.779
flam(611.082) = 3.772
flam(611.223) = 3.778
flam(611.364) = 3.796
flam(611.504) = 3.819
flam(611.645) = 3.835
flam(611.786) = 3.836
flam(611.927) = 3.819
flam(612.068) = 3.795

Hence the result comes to 0.03 mag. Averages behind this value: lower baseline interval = 3.87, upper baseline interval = 3.82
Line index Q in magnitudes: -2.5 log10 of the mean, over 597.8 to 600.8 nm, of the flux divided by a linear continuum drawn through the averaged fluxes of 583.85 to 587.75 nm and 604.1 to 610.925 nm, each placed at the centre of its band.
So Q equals 0.013 mag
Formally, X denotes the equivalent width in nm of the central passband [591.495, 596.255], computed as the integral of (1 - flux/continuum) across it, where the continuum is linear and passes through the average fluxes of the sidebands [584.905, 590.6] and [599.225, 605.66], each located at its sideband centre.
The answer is -0.08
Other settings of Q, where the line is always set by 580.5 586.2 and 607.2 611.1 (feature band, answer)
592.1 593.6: 0.03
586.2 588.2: 0.05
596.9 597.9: 0.02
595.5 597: 0.03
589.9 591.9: 0.07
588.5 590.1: 0.21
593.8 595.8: 0.04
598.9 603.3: 0.01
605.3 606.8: -0.01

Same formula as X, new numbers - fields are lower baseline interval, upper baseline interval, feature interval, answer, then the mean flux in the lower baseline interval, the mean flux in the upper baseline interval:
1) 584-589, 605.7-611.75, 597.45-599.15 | 0.006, 3.68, 3.82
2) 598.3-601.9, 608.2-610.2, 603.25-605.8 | -0.052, 3.78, 3.8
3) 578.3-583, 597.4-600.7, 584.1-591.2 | 0.472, 3.89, 3.77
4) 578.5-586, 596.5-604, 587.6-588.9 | 0.138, 3.88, 3.79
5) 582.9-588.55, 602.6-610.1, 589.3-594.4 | 0.230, 3.77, 3.84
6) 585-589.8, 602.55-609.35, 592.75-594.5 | -0.050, 3.54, 3.85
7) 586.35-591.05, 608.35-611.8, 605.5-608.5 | -0.069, 3.48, 3.8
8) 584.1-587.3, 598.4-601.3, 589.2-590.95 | 0.185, 3.78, 3.78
